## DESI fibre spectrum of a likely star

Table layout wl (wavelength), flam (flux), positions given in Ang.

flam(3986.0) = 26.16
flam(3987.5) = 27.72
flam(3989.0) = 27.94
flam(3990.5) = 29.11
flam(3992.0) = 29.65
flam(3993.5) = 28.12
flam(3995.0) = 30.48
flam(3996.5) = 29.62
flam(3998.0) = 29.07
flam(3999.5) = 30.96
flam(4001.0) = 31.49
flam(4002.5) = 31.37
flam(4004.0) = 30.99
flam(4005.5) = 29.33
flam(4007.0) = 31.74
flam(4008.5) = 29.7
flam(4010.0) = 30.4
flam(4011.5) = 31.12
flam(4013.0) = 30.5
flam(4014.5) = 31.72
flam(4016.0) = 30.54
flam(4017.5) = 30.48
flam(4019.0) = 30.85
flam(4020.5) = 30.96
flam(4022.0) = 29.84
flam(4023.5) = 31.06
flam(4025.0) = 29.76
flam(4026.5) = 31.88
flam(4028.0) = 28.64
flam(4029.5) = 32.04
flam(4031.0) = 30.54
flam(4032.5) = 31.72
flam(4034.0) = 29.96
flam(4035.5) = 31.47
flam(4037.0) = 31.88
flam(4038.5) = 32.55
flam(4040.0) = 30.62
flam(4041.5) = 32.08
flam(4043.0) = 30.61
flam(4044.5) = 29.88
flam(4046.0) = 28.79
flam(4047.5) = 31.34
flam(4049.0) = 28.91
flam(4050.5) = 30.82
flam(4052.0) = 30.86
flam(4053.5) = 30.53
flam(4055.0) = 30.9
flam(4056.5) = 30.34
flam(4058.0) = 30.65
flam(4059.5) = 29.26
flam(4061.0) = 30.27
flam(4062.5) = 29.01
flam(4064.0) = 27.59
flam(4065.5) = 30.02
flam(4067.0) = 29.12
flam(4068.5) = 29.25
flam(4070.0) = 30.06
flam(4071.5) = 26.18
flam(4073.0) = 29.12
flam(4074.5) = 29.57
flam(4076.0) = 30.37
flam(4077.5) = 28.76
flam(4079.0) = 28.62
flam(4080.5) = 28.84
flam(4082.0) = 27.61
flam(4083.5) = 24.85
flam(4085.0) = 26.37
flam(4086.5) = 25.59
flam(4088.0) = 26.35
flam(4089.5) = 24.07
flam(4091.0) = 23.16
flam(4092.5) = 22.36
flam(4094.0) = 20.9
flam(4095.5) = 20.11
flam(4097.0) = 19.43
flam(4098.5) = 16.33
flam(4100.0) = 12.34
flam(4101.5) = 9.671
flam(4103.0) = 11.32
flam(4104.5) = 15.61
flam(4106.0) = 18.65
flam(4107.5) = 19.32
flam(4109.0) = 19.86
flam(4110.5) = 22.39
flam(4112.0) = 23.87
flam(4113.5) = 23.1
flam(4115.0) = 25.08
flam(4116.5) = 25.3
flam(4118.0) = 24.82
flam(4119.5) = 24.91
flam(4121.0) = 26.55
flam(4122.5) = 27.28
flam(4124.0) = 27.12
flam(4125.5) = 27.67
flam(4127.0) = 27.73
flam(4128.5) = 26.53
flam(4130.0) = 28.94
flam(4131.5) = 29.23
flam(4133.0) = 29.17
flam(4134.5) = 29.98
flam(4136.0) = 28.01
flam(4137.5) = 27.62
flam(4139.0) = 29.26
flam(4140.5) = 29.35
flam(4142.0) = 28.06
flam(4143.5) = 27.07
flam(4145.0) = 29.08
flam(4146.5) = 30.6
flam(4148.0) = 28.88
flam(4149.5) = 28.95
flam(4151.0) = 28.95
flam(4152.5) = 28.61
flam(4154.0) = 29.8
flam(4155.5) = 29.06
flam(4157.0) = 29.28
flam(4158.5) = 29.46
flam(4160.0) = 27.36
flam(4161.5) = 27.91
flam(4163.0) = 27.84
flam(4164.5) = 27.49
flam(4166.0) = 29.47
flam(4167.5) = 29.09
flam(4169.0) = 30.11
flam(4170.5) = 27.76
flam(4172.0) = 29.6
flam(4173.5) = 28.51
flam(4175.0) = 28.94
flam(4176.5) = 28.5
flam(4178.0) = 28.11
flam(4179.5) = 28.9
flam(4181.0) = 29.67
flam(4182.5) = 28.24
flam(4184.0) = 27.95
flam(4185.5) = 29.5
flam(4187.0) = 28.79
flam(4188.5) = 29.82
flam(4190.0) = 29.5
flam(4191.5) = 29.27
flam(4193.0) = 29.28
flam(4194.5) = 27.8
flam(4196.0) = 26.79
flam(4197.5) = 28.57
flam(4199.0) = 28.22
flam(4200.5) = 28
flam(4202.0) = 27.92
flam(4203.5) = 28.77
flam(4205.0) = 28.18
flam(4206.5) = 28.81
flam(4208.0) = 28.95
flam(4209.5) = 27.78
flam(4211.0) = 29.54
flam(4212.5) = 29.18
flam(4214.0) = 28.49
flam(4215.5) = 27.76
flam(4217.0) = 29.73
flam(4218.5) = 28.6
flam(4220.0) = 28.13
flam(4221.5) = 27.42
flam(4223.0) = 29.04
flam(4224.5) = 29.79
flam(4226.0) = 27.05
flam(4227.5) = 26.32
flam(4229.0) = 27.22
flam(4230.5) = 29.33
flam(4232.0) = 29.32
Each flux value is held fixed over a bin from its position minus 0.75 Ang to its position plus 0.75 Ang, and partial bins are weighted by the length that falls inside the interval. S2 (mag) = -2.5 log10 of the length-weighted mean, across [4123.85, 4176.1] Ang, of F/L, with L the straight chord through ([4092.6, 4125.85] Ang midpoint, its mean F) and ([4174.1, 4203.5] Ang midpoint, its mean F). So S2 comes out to -0.16 mag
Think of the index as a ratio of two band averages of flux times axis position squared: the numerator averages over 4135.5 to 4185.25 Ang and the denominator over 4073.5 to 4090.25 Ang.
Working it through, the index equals 1.09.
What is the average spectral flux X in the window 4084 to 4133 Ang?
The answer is 22.7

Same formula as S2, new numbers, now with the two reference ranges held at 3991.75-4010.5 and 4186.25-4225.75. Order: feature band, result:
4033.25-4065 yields -0.02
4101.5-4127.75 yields 0.28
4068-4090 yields 0.07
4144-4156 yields -0.01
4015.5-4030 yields -0.02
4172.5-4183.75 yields 0.01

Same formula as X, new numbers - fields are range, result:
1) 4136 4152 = 28.7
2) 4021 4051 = 30.7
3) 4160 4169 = 28.4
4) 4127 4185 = 28.7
